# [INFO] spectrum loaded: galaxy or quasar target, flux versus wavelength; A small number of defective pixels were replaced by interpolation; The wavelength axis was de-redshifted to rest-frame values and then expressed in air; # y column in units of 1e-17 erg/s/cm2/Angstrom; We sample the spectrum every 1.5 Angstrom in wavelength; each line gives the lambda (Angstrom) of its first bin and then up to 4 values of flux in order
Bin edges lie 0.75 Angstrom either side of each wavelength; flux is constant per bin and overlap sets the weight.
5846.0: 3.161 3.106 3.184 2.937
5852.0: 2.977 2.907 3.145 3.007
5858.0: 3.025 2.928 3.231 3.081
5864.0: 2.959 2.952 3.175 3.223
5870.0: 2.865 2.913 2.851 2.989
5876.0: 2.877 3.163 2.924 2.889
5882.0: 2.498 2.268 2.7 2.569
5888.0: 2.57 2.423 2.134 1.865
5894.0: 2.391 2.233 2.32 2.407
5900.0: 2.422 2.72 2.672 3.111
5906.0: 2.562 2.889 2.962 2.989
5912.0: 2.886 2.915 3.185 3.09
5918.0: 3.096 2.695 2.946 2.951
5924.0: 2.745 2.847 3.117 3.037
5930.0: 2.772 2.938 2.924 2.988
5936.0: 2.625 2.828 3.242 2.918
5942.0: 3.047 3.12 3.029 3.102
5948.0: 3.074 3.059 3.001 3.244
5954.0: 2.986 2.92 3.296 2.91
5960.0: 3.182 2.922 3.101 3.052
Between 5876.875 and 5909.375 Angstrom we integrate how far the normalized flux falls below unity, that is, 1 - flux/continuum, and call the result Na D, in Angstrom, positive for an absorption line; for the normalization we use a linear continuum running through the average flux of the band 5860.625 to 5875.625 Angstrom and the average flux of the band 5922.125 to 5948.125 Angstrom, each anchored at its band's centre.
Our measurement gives 4.6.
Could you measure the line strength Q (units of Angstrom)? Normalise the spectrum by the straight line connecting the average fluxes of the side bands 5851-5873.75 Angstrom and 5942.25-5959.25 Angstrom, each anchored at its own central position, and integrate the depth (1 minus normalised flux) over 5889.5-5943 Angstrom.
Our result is 4.67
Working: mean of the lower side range 3.02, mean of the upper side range 3.07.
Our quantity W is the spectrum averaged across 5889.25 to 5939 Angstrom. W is 2.76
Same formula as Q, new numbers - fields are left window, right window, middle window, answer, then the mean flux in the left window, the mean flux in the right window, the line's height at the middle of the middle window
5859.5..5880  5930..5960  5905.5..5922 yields 0.42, 3.01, 3.01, 3.01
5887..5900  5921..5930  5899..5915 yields -1.59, 2.31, 2.93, 2.57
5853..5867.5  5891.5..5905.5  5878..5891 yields 0.41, 3.04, 2.46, 2.67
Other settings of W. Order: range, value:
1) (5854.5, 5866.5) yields 3.04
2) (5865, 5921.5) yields 2.74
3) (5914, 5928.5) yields 2.97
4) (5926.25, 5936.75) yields 2.91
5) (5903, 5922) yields 2.93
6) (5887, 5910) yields 2.52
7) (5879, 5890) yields 2.59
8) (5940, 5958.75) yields 3.06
